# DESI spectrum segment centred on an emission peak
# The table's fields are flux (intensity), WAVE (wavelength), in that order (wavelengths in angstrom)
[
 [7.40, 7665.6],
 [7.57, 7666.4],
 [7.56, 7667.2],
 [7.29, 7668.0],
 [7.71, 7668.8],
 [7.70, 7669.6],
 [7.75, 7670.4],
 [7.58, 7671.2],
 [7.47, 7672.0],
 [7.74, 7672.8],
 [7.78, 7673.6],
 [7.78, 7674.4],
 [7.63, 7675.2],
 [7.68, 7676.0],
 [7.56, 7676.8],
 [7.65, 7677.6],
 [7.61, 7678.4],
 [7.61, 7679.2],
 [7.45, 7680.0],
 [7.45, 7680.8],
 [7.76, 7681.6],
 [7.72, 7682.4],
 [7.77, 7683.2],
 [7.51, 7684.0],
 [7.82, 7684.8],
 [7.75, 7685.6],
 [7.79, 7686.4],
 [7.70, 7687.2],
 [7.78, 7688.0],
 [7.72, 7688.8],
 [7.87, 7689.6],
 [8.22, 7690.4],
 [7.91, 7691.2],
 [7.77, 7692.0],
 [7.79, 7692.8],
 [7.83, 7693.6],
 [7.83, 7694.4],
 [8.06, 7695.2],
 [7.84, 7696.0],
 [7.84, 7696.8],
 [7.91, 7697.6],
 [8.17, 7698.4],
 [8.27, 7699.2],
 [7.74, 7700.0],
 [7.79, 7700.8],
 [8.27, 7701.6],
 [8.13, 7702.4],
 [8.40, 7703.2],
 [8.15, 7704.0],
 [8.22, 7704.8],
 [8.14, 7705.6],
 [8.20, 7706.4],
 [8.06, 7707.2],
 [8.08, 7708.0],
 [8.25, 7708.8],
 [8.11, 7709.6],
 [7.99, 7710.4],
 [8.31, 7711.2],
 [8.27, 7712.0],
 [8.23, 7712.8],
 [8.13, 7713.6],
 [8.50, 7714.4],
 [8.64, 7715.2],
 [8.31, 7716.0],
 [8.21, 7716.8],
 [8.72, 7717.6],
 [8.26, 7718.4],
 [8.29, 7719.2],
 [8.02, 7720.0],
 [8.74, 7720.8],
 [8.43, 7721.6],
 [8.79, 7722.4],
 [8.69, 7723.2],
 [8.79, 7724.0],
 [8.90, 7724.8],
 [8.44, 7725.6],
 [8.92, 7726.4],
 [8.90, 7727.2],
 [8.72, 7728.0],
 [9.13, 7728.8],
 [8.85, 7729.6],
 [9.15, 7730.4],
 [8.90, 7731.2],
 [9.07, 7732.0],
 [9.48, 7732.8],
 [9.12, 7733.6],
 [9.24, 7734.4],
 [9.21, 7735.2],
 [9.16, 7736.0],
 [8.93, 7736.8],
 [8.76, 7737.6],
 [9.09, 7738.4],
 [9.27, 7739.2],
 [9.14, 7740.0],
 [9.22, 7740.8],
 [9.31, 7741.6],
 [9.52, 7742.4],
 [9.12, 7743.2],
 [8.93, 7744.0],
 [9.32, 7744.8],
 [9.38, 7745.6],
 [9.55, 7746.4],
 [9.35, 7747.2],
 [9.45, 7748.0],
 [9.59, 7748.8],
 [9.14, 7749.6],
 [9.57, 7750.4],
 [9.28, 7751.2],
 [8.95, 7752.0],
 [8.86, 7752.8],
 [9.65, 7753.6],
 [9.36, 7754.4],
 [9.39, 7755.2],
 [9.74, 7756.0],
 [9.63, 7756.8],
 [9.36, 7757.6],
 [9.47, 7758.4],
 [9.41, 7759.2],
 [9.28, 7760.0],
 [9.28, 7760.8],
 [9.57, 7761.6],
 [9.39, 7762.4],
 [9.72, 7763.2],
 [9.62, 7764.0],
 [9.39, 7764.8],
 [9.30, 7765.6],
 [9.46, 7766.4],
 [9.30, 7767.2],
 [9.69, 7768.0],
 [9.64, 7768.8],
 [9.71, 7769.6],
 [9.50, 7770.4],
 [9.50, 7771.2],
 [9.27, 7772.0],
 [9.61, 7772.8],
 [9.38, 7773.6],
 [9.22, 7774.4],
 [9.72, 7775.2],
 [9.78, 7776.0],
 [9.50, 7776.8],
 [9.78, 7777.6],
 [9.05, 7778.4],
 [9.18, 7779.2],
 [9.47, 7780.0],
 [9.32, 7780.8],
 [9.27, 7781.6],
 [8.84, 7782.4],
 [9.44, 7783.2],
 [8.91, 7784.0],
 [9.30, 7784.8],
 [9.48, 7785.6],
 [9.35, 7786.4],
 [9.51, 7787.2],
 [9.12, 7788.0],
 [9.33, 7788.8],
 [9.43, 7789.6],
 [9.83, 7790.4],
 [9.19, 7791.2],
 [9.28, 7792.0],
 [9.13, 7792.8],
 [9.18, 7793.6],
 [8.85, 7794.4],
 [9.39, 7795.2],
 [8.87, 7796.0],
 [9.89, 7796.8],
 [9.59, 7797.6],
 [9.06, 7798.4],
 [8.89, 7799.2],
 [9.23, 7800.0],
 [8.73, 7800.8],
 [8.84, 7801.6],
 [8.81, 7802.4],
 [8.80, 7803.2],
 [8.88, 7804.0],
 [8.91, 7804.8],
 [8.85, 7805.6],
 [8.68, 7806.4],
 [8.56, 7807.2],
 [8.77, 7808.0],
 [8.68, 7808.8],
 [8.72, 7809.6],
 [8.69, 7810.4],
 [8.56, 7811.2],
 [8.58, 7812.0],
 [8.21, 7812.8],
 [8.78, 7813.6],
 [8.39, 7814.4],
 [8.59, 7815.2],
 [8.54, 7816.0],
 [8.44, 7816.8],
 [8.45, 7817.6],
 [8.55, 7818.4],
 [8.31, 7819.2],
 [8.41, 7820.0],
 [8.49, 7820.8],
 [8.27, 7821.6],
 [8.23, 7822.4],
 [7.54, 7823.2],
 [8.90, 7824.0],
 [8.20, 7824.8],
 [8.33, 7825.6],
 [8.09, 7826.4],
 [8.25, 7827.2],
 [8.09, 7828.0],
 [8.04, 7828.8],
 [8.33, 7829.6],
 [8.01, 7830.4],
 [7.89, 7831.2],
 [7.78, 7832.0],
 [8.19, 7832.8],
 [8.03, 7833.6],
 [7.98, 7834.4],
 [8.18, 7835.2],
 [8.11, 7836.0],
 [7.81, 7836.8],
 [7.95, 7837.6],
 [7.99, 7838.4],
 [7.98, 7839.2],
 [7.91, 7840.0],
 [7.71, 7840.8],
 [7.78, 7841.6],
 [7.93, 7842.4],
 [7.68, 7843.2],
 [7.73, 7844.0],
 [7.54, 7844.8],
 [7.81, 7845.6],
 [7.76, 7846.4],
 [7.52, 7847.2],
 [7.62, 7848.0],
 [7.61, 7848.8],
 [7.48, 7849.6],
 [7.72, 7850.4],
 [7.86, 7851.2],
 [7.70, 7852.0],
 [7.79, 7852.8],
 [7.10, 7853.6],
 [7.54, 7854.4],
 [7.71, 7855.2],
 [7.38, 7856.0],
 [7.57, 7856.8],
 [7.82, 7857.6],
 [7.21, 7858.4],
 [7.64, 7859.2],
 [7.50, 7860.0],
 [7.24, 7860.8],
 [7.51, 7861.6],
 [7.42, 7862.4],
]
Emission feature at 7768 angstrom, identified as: Mg II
